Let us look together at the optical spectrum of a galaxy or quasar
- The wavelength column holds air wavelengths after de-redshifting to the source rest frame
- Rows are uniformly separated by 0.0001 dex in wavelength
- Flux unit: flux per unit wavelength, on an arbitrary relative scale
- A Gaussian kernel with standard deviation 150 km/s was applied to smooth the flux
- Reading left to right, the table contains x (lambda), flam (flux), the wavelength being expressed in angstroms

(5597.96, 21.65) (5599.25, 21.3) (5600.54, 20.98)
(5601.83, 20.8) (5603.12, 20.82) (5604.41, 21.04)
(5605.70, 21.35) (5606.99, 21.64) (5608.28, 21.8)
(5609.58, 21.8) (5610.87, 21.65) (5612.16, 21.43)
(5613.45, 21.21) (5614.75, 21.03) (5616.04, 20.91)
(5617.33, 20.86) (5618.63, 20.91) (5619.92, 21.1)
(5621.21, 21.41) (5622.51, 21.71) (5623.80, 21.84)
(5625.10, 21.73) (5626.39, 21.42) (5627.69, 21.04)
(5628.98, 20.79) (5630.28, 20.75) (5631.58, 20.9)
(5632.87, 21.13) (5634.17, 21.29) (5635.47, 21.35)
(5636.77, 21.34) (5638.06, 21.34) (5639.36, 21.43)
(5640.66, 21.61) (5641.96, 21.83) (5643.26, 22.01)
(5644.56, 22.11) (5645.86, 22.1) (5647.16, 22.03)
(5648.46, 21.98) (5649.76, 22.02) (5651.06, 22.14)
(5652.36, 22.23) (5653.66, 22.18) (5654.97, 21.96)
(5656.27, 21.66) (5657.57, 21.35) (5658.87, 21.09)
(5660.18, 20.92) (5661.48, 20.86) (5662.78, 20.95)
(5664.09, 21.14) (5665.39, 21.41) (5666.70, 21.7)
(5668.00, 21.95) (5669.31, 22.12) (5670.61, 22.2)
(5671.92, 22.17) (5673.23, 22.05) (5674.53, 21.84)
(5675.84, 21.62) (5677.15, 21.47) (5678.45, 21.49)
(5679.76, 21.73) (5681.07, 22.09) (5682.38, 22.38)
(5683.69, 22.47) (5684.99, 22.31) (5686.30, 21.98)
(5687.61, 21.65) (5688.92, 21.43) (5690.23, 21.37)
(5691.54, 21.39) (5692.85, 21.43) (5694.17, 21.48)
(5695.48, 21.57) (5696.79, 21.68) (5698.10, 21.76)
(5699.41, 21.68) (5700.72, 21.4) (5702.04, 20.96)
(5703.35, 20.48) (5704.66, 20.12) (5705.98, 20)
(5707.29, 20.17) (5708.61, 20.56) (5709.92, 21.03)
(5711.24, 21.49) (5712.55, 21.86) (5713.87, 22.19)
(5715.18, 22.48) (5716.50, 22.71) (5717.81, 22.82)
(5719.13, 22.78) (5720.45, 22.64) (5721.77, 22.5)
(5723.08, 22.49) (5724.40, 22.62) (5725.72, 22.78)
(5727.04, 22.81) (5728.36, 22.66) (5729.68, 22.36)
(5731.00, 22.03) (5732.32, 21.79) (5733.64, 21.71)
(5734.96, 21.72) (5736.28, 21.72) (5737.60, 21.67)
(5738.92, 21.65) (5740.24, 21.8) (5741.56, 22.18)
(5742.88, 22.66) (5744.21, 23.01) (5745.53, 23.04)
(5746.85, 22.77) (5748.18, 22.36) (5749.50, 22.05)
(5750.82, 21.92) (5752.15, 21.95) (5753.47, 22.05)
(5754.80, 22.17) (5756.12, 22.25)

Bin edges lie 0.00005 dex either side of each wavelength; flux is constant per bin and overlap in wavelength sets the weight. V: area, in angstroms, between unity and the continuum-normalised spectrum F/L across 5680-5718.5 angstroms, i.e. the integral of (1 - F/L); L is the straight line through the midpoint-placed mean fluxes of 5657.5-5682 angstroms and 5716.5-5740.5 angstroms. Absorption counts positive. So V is 0.7 angstroms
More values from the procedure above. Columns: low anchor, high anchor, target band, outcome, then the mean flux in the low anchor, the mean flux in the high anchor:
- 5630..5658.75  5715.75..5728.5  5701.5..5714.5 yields 0.9 angstroms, 21.7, 22.7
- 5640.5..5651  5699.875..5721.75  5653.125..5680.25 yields 0.3 angstroms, 22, 21.5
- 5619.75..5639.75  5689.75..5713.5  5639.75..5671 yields -0.7 angstroms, 21.3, 21.1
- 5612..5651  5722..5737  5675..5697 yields 0.1 angstroms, 21.4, 22.3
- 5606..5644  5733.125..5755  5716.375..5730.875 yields -0.4 angstroms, 21.4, 22.1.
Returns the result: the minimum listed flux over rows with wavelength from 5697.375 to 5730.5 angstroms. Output 20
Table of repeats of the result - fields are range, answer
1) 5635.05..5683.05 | 20.86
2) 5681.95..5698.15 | 21.37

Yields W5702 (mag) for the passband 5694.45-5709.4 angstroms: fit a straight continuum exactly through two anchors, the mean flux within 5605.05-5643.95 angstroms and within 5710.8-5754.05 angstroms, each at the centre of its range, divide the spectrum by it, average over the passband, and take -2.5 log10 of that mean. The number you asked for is 0.05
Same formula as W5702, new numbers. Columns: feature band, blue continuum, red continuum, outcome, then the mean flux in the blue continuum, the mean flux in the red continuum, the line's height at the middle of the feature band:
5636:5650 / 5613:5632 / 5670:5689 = -0.02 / 21.2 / 21.9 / 21.4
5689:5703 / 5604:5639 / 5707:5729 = 0.03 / 21.3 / 22.2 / 22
